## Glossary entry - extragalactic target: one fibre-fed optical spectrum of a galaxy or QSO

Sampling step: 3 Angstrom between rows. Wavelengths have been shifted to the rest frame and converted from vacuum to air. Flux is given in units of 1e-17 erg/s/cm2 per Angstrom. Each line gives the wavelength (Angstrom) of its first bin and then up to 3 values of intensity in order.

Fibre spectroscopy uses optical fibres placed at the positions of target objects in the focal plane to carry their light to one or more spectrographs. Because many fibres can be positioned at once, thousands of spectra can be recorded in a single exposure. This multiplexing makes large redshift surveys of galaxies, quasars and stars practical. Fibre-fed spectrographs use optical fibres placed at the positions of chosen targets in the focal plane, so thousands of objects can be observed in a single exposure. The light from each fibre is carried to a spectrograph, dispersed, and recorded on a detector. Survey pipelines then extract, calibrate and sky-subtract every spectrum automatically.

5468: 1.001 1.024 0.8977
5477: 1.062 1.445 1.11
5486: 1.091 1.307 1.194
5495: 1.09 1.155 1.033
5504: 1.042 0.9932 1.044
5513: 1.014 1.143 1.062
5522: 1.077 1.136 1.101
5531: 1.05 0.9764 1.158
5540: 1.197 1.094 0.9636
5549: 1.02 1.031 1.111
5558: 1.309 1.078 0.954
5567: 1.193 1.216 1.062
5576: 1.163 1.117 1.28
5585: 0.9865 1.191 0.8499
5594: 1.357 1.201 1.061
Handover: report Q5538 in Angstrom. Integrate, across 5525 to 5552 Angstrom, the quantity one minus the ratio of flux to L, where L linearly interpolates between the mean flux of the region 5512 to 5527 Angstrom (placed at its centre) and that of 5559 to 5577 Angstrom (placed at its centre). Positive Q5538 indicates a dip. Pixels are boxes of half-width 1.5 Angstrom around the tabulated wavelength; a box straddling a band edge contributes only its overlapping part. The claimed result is 0.7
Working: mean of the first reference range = 1.09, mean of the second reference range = 1.12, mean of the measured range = 1.07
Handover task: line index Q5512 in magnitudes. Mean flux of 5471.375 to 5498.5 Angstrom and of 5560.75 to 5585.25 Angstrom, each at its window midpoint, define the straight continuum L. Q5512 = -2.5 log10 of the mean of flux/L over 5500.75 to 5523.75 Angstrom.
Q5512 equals 0.09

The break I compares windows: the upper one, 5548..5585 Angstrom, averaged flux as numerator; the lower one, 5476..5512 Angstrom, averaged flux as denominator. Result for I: 1.0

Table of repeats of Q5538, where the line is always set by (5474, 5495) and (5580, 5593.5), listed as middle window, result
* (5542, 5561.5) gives 0.6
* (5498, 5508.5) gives 1.1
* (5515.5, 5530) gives 0.6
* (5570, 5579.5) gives -0.2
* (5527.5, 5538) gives 0.7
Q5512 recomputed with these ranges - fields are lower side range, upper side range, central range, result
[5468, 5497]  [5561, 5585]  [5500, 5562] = 0.049 mag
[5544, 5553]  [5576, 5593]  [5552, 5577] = -0.080 mag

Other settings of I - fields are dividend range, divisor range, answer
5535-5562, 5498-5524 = 1.04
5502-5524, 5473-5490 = 0.91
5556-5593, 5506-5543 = 1.04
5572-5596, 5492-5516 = 1.06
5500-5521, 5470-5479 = 1.03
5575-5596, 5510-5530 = 1.05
